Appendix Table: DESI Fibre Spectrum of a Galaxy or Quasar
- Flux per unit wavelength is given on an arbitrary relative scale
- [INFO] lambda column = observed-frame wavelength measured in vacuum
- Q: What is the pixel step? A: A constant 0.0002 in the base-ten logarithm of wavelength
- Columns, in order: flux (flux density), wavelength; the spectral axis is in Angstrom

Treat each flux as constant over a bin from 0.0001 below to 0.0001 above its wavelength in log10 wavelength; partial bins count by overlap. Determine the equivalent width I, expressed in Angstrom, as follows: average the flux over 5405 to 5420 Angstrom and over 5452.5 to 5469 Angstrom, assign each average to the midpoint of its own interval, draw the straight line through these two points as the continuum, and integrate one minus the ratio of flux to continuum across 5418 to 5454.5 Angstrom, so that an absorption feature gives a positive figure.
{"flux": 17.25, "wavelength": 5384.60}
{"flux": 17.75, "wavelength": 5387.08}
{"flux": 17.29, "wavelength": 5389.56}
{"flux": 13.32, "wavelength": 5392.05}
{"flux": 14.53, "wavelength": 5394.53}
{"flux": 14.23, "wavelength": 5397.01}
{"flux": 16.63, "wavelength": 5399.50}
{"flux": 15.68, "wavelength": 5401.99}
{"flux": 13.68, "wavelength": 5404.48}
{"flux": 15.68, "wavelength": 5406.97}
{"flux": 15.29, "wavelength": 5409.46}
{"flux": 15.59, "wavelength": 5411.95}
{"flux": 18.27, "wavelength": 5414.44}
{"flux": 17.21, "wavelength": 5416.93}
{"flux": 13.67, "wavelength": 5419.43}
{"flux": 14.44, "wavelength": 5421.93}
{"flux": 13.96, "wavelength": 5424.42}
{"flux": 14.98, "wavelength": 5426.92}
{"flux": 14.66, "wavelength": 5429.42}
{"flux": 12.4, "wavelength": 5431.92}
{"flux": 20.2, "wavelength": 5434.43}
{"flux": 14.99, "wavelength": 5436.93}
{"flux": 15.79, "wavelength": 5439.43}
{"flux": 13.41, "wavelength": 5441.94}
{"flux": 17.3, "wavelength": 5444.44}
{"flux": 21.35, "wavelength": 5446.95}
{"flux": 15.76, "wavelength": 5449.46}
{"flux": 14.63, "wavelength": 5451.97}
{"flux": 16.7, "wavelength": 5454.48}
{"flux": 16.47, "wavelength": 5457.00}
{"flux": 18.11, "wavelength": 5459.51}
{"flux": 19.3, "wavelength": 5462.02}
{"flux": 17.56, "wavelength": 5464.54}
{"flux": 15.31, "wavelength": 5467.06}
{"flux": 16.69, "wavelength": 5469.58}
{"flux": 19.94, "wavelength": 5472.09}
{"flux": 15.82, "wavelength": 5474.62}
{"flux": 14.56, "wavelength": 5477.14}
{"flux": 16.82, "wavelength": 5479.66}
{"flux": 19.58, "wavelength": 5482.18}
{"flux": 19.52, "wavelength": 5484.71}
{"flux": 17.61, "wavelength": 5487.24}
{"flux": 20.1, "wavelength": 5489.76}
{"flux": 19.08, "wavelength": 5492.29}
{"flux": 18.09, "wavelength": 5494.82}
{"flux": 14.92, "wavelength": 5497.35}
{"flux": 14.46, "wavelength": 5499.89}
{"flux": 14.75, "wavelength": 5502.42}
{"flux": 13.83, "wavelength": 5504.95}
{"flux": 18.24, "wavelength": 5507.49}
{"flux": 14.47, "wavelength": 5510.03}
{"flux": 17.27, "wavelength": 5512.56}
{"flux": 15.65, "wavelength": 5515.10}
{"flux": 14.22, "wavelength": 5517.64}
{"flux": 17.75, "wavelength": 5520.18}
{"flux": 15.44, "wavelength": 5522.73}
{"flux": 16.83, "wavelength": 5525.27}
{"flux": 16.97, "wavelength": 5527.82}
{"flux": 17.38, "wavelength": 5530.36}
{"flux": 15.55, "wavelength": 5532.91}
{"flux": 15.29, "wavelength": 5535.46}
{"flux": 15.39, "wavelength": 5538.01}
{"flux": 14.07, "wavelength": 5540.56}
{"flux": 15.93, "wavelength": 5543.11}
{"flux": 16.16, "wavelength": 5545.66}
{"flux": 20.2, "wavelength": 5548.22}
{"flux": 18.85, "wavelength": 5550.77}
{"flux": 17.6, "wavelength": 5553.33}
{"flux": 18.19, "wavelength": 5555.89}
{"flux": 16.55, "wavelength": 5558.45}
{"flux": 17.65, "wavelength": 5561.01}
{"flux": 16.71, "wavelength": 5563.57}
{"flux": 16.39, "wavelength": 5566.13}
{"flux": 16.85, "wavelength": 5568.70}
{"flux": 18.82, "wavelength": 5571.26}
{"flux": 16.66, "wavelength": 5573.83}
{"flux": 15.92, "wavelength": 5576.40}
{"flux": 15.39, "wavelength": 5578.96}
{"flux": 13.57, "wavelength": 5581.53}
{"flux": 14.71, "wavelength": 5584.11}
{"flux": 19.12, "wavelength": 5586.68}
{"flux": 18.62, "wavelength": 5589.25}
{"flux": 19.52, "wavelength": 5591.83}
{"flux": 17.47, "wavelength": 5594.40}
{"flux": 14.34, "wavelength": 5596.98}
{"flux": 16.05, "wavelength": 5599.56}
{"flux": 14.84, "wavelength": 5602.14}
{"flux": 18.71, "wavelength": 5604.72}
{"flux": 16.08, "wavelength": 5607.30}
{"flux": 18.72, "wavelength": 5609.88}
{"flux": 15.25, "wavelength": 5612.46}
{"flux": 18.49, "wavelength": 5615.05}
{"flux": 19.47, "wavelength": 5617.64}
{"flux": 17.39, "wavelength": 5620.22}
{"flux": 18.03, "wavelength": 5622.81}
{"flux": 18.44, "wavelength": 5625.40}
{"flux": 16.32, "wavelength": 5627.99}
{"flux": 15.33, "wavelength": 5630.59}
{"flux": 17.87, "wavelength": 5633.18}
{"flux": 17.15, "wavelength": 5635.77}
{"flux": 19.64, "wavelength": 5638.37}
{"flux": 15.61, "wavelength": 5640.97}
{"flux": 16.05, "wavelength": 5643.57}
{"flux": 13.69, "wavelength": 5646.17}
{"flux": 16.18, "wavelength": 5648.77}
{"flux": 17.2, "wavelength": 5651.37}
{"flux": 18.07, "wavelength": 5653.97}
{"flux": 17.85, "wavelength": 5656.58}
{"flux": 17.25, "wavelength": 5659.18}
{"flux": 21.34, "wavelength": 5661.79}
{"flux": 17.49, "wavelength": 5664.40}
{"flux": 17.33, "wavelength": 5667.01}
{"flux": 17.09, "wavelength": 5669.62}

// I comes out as 2.07 Angstrom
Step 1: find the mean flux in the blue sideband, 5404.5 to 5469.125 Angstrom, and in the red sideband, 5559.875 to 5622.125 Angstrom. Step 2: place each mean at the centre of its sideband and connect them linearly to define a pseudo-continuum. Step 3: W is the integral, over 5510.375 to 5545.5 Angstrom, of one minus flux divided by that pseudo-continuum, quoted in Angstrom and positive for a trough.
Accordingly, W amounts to 1.4 Angstrom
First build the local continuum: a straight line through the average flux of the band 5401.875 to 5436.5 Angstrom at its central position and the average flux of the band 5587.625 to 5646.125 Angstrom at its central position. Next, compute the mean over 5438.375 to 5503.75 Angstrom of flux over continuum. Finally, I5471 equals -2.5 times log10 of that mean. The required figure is -0.08 mag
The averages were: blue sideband 15.4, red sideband 17.2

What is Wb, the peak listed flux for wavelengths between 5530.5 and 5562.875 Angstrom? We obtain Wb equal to 20.2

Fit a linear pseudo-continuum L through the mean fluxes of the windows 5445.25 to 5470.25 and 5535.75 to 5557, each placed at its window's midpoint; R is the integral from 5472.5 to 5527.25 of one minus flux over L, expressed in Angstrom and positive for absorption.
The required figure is 1.3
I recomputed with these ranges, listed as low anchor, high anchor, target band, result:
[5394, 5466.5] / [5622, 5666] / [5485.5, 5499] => -1.31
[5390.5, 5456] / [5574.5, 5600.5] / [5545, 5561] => -1.65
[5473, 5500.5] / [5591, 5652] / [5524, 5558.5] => 0.89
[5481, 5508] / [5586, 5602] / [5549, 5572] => -0.37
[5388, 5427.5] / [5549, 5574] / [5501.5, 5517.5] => 1.10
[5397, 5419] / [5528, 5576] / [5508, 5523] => 0.60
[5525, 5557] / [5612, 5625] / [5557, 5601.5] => 1.66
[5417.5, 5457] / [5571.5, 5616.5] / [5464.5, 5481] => -0.74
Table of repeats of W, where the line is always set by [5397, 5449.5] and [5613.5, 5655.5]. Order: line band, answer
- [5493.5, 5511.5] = 0.8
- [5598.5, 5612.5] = 0.2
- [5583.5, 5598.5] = -0.5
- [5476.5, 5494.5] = -2.4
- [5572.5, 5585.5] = 1.2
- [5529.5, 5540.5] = 0.6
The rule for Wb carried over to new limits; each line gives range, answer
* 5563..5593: 19.52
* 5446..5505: 21.35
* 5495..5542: 18.24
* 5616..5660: 19.64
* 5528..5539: 17.38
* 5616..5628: 19.47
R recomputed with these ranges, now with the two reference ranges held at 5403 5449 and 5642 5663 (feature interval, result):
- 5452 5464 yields -1.1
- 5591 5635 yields -0.7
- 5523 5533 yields -0.2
